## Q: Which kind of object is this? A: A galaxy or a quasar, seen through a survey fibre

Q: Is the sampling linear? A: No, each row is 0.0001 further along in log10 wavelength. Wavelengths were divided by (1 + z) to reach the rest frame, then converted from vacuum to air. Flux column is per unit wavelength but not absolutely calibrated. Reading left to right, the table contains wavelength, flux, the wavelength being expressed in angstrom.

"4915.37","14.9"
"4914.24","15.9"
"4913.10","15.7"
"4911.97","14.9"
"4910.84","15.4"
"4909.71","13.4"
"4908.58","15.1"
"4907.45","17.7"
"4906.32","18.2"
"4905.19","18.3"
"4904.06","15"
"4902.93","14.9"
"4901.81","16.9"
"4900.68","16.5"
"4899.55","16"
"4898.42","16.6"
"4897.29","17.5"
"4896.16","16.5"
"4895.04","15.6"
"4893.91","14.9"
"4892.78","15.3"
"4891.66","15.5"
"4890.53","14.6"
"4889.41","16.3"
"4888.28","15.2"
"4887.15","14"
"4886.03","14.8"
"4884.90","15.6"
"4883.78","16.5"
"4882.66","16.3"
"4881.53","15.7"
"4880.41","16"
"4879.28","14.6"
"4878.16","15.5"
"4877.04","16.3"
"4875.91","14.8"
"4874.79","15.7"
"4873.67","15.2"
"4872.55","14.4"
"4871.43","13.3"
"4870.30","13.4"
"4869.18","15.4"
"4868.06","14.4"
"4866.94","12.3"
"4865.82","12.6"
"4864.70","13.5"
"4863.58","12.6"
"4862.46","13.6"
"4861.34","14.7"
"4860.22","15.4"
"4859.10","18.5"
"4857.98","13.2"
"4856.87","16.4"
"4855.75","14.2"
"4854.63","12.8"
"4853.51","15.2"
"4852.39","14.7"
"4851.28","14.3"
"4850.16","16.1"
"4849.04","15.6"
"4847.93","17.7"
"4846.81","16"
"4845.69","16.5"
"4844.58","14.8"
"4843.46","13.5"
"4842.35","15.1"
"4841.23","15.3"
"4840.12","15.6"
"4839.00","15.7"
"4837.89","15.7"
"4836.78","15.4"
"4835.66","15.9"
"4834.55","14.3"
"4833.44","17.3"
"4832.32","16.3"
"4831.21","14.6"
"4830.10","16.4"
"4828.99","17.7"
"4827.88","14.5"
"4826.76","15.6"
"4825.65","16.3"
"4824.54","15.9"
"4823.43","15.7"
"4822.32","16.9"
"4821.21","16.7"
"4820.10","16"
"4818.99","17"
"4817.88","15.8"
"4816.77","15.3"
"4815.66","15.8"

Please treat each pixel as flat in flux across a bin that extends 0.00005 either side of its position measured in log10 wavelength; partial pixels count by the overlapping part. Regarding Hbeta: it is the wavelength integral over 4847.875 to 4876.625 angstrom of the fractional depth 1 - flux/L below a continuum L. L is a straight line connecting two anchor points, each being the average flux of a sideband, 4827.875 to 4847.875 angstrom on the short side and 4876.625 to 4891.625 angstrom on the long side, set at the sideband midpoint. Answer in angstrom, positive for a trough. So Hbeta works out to 1.9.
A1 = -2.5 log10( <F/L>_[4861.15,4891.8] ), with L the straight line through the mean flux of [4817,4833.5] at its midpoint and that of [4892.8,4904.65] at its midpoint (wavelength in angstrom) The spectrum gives 0.09 mag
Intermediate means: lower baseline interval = 16.1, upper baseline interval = 16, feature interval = 14.7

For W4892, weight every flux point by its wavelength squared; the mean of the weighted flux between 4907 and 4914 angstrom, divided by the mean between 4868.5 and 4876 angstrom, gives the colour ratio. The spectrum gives 1.1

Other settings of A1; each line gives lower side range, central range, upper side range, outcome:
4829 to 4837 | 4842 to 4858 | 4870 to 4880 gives 0.023 mag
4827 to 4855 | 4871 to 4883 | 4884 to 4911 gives 0.032 mag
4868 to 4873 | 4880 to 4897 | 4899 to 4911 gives -0.026 mag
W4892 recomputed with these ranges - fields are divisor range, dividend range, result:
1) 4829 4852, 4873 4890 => 1.01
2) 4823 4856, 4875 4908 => 1.05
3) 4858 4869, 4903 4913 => 1.15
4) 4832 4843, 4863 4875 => 0.90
